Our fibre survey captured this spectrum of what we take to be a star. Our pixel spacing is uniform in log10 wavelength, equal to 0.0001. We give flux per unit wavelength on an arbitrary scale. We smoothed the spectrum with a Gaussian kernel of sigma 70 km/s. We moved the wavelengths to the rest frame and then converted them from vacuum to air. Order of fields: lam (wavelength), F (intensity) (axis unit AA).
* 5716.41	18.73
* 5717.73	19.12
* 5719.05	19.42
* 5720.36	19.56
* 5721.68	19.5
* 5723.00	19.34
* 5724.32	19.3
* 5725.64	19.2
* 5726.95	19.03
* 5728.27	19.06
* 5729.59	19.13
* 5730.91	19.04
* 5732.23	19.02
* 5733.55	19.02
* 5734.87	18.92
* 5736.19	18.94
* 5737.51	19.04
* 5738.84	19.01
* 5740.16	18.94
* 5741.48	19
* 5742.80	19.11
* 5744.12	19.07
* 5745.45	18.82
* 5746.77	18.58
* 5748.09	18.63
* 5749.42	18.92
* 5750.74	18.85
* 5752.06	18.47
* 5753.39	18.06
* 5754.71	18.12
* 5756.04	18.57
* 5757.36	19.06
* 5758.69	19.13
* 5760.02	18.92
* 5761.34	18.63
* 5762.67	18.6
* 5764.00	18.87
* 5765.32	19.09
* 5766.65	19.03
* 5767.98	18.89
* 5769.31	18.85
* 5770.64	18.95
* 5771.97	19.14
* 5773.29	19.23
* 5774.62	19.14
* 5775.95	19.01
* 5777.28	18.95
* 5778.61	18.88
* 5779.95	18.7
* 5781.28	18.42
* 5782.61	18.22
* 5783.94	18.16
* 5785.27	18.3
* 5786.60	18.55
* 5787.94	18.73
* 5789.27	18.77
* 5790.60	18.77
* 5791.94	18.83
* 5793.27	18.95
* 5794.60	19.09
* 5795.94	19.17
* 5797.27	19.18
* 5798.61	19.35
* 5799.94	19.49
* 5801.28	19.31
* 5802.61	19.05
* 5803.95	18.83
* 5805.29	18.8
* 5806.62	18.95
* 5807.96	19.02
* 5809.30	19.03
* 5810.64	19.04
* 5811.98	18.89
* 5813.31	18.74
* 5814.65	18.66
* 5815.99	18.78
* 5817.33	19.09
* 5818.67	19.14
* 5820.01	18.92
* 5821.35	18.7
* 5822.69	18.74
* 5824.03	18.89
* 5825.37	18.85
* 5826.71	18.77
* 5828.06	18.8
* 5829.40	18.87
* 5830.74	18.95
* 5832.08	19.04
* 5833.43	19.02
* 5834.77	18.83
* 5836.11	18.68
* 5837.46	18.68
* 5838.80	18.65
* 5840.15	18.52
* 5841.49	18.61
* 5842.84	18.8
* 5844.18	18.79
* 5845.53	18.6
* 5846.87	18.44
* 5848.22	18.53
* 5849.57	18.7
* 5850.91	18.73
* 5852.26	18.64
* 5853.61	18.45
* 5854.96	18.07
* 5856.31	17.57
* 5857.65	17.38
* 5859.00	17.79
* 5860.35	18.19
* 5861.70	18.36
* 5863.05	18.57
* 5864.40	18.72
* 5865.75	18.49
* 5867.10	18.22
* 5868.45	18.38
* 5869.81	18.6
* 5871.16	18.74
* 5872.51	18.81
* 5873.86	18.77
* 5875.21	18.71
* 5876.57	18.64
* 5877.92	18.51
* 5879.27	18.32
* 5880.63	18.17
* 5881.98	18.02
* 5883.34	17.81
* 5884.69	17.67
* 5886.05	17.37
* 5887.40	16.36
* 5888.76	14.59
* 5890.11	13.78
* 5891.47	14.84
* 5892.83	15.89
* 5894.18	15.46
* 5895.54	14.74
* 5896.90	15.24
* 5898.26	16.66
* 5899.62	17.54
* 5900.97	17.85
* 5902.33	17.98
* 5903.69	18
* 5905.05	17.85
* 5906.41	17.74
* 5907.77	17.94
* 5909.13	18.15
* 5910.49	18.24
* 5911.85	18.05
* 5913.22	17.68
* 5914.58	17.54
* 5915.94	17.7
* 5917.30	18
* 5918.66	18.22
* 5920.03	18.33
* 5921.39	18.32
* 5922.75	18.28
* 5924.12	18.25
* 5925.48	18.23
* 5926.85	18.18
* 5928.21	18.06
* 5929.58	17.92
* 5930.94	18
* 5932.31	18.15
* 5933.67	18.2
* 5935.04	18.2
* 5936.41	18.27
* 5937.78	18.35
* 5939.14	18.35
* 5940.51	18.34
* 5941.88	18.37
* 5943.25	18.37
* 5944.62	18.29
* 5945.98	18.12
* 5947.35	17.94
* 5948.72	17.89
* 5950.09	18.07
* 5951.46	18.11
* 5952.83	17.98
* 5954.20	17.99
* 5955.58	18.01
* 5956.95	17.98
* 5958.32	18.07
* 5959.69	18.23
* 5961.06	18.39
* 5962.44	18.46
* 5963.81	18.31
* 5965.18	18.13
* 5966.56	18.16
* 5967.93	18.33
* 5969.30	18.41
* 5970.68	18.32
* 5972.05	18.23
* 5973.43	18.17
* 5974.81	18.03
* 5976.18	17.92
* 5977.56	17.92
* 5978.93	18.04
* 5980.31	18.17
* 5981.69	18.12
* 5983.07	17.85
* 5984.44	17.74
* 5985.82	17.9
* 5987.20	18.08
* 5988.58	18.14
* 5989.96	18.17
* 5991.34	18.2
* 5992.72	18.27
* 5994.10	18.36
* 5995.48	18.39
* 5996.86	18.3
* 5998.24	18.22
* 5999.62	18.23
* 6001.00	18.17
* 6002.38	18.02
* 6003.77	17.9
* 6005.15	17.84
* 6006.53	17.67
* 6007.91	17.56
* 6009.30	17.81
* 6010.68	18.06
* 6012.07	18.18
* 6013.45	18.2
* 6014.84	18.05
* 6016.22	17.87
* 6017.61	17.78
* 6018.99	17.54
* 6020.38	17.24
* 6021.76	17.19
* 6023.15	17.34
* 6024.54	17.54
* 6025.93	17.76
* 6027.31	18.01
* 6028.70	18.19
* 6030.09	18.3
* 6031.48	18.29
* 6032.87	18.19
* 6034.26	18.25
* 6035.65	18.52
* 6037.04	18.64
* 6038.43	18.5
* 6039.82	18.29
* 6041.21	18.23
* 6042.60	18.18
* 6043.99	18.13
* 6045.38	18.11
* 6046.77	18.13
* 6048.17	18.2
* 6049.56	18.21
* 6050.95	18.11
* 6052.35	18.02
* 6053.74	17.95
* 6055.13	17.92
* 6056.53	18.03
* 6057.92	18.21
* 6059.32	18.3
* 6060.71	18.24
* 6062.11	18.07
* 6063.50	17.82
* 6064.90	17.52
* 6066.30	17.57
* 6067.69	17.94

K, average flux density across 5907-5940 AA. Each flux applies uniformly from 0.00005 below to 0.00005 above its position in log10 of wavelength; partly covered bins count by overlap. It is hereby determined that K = 18.1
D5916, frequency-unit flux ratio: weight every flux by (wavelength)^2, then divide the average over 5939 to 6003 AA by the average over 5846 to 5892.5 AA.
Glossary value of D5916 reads 1.1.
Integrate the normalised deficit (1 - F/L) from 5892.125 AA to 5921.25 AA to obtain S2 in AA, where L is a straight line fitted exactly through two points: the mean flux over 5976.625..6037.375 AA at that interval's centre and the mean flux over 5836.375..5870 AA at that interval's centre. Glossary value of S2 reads 1.4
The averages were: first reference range 18.4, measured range 17.4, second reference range 18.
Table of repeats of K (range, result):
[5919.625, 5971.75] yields 18.2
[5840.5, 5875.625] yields 18.5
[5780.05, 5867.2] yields 18.7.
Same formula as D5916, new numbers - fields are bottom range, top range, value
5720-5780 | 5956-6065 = 1.04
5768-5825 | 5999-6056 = 1.03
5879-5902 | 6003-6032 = 1.13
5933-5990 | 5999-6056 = 1.01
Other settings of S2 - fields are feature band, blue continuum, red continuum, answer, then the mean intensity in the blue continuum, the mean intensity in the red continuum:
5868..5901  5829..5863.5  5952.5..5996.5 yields 2.24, 18.5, 18.1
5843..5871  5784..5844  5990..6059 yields 0.49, 18.9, 18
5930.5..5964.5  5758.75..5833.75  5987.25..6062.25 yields 0.30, 18.9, 18.1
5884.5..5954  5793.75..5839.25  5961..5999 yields 3.32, 18.9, 18.2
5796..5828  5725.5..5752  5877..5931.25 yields -1.23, 19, 17.4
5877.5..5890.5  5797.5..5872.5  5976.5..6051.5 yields 1.00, 18.7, 18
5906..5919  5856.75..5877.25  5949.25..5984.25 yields 0.26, 18.4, 18.1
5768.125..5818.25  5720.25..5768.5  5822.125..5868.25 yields -0.40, 18.9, 18.6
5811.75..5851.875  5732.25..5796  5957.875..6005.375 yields -0.37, 18.8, 18.2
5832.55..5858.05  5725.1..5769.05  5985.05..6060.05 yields 0.07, 18.9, 18.1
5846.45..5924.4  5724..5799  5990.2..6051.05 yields 3.15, 18.9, 18.1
